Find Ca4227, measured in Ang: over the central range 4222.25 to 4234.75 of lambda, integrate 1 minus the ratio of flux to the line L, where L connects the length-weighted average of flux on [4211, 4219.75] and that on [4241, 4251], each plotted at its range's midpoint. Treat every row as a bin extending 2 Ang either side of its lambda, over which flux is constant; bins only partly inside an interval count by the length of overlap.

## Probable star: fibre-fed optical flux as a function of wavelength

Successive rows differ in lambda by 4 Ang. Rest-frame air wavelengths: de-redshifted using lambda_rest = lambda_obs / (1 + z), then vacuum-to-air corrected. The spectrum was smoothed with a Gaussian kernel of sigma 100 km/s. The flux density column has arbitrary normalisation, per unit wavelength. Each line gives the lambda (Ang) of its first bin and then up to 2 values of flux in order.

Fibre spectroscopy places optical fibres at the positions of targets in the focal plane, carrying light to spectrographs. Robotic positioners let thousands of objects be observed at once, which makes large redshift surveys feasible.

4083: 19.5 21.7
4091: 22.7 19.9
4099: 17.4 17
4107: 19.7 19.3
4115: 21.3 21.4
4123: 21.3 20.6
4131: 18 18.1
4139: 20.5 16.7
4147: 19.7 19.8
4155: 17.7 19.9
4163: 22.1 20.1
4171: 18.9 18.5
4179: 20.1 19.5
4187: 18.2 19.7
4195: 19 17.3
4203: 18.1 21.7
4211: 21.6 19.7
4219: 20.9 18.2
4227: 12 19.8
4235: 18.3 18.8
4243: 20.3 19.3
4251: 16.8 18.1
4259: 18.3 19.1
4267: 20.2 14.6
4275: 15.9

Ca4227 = 2.0 Ang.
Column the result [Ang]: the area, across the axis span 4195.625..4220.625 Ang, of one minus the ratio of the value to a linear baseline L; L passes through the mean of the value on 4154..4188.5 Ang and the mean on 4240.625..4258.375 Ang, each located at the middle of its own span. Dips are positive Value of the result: -0.97 Ang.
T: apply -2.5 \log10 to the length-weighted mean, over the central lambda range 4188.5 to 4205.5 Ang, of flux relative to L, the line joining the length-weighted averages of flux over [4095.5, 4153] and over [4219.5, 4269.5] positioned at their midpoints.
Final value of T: 0.01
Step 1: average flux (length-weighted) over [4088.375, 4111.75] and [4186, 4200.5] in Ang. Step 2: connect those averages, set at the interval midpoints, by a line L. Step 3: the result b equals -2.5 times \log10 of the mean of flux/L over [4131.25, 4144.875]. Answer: 0.040 mag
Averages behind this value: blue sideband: 19.4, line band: 18.4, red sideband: 18.6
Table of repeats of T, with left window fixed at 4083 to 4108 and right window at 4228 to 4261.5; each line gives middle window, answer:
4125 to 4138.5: 0.020 mag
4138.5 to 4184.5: -0.013 mag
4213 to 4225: -0.050 mag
